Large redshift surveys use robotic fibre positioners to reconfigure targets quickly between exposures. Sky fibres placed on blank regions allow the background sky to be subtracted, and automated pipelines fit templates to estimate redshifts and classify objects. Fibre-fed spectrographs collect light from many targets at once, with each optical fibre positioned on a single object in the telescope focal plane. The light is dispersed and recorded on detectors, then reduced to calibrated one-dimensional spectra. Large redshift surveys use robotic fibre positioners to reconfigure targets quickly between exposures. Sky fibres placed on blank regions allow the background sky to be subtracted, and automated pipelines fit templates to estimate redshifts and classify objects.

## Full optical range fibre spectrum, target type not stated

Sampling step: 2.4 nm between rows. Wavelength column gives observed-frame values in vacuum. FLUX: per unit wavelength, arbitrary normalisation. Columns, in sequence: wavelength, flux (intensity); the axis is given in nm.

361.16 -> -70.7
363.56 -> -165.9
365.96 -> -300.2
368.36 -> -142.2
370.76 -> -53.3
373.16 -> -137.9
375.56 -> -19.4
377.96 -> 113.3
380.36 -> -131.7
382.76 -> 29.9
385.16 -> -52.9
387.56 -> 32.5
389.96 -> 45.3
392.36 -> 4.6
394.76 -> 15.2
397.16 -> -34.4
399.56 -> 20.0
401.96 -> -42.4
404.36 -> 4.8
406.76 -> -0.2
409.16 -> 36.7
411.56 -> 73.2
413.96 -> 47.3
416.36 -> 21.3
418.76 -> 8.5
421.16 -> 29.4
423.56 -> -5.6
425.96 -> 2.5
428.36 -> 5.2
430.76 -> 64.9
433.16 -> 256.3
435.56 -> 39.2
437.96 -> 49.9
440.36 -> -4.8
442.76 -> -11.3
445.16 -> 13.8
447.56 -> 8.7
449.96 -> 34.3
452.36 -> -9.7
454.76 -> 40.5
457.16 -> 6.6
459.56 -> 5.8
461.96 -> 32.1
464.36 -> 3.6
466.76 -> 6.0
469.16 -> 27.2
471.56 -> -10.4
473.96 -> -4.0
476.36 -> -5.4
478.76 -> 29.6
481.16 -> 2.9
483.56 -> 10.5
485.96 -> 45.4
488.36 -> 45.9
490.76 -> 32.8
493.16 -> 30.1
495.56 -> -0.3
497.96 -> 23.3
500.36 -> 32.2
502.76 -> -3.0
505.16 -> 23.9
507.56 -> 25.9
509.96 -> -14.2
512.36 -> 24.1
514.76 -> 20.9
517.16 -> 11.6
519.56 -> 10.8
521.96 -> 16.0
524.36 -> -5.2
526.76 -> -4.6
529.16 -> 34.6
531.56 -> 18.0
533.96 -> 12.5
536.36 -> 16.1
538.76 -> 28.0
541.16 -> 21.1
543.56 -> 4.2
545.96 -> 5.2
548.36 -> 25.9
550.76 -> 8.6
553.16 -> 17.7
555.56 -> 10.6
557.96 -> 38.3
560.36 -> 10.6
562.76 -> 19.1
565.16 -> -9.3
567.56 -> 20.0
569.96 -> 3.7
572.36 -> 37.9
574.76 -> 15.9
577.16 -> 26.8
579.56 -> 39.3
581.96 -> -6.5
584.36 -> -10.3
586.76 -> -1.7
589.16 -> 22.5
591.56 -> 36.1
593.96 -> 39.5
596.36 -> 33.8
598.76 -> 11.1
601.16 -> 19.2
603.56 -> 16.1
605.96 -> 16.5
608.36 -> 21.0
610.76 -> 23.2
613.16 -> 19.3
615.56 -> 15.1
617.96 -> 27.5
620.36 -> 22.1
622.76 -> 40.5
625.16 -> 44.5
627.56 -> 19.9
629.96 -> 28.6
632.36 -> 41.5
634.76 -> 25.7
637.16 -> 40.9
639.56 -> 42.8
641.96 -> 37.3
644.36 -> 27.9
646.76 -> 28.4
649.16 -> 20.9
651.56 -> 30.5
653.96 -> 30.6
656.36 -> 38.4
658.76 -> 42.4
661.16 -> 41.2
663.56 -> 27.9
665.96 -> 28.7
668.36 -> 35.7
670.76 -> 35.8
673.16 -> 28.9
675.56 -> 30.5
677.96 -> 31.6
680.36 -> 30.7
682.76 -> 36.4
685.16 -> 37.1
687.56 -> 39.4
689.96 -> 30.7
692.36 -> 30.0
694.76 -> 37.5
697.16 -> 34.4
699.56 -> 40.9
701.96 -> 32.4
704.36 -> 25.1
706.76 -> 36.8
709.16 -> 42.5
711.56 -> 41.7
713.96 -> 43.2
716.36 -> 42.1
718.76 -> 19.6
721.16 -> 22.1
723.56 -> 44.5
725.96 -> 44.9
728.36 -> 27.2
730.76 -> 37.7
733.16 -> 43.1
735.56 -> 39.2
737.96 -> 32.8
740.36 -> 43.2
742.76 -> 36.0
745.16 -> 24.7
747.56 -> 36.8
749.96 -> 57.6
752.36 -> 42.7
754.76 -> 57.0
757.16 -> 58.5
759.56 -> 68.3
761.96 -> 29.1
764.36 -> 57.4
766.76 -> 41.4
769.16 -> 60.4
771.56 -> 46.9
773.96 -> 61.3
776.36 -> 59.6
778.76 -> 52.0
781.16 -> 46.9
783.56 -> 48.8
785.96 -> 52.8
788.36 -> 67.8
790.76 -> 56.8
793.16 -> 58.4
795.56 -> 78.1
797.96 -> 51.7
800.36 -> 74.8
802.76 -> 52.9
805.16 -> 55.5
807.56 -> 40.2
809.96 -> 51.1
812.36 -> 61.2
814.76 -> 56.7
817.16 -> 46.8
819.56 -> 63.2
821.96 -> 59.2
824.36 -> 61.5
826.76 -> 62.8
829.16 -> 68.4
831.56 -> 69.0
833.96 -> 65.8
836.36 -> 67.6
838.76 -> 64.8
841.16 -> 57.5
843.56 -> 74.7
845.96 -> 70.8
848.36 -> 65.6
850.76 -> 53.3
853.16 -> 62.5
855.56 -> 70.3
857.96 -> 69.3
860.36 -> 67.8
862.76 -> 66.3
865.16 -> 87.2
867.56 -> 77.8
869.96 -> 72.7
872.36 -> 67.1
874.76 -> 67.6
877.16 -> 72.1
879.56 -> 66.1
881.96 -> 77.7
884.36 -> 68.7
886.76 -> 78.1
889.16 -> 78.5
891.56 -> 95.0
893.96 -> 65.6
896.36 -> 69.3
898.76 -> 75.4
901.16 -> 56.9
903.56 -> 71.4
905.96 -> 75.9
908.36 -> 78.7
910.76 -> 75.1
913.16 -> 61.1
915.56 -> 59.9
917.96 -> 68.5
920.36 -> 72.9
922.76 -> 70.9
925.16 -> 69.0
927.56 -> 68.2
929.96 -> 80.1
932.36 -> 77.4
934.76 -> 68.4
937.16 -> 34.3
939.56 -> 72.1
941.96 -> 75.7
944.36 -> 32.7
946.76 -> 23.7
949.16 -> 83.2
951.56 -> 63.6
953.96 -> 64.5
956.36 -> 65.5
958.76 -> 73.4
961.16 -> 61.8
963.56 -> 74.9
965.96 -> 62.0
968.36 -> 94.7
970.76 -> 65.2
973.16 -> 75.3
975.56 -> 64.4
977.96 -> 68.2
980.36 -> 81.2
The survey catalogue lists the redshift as 0.878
